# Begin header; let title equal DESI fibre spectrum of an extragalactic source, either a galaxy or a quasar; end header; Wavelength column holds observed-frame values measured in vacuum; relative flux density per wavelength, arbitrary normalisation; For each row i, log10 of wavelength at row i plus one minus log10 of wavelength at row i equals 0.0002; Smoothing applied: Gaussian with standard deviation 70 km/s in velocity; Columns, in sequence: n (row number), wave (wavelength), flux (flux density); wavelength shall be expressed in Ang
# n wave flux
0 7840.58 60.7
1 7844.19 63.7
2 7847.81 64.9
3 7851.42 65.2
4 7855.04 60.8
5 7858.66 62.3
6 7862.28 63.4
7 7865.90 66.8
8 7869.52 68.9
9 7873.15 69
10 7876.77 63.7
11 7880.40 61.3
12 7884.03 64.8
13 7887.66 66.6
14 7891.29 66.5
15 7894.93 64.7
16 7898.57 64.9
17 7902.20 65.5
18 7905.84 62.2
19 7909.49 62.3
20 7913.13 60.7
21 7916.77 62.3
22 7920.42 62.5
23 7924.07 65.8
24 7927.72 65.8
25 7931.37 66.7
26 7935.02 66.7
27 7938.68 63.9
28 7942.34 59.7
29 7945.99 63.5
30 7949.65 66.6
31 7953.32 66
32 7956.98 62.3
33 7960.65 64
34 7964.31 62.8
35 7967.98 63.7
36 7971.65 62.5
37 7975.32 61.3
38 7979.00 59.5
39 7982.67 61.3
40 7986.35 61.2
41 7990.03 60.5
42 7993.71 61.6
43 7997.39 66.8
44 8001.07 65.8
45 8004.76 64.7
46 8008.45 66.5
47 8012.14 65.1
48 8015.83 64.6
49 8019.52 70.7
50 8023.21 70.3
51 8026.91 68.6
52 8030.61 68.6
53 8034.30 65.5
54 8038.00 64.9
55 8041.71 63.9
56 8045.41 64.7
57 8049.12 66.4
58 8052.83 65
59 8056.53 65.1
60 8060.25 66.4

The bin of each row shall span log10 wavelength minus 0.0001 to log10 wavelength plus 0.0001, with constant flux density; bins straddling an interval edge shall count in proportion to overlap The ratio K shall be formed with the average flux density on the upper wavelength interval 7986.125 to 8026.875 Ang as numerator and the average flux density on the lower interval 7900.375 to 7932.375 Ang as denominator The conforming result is 1.03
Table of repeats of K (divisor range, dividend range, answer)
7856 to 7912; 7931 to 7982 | 0.98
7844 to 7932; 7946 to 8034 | 1.00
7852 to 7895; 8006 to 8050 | 1.03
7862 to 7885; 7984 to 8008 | 0.97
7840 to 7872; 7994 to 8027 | 1.04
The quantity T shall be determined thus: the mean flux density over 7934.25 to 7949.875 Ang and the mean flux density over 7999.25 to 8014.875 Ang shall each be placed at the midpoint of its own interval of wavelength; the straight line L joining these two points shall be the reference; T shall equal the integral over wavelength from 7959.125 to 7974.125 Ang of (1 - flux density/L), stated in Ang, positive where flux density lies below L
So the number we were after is 0.3 Ang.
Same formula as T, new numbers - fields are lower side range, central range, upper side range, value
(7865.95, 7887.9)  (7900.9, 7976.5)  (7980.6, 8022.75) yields 1.8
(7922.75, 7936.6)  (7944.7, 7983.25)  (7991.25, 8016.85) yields 1.5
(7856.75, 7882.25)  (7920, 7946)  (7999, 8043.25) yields 0.5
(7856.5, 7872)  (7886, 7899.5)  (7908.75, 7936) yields -0.2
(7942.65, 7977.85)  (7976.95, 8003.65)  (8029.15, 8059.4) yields 0.7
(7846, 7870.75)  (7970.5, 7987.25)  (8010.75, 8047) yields 1.3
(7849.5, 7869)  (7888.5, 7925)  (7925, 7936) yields 1.0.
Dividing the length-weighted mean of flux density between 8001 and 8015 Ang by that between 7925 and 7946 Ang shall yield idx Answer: 1.01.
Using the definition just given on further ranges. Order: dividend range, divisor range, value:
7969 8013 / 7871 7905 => 0.97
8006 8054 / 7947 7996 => 1.06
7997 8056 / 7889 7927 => 1.04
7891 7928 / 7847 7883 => 0.99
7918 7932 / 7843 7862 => 1.03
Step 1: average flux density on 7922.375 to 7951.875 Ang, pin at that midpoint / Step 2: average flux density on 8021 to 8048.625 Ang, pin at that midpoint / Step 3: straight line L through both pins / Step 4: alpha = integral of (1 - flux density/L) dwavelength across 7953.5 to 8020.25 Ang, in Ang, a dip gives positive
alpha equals 2.27 Ang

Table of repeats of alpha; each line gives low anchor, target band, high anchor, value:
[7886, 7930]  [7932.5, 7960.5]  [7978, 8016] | -0.1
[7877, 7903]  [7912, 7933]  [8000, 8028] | 0.4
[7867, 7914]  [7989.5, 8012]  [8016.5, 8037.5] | 1.0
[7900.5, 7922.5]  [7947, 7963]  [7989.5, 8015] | -0.3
